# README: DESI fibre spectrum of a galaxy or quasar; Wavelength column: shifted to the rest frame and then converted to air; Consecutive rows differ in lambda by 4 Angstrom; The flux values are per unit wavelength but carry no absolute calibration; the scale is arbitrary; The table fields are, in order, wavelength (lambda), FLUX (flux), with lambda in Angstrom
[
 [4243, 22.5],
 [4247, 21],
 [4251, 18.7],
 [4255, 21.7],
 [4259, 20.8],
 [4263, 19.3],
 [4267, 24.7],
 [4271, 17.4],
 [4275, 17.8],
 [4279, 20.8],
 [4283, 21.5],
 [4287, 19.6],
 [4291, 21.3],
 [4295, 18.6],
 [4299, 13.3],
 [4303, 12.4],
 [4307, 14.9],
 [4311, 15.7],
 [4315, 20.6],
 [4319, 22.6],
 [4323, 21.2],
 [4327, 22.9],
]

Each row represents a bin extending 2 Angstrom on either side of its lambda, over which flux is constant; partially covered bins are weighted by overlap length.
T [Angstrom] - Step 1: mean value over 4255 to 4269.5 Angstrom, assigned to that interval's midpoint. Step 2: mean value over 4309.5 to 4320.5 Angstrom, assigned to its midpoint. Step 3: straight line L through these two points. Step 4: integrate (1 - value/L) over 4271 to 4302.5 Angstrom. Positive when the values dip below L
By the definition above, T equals 3.18 Angstrom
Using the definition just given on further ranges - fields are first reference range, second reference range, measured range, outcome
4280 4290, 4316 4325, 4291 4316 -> 5.96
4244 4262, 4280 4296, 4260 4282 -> 0.41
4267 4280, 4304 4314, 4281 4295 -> -2.09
